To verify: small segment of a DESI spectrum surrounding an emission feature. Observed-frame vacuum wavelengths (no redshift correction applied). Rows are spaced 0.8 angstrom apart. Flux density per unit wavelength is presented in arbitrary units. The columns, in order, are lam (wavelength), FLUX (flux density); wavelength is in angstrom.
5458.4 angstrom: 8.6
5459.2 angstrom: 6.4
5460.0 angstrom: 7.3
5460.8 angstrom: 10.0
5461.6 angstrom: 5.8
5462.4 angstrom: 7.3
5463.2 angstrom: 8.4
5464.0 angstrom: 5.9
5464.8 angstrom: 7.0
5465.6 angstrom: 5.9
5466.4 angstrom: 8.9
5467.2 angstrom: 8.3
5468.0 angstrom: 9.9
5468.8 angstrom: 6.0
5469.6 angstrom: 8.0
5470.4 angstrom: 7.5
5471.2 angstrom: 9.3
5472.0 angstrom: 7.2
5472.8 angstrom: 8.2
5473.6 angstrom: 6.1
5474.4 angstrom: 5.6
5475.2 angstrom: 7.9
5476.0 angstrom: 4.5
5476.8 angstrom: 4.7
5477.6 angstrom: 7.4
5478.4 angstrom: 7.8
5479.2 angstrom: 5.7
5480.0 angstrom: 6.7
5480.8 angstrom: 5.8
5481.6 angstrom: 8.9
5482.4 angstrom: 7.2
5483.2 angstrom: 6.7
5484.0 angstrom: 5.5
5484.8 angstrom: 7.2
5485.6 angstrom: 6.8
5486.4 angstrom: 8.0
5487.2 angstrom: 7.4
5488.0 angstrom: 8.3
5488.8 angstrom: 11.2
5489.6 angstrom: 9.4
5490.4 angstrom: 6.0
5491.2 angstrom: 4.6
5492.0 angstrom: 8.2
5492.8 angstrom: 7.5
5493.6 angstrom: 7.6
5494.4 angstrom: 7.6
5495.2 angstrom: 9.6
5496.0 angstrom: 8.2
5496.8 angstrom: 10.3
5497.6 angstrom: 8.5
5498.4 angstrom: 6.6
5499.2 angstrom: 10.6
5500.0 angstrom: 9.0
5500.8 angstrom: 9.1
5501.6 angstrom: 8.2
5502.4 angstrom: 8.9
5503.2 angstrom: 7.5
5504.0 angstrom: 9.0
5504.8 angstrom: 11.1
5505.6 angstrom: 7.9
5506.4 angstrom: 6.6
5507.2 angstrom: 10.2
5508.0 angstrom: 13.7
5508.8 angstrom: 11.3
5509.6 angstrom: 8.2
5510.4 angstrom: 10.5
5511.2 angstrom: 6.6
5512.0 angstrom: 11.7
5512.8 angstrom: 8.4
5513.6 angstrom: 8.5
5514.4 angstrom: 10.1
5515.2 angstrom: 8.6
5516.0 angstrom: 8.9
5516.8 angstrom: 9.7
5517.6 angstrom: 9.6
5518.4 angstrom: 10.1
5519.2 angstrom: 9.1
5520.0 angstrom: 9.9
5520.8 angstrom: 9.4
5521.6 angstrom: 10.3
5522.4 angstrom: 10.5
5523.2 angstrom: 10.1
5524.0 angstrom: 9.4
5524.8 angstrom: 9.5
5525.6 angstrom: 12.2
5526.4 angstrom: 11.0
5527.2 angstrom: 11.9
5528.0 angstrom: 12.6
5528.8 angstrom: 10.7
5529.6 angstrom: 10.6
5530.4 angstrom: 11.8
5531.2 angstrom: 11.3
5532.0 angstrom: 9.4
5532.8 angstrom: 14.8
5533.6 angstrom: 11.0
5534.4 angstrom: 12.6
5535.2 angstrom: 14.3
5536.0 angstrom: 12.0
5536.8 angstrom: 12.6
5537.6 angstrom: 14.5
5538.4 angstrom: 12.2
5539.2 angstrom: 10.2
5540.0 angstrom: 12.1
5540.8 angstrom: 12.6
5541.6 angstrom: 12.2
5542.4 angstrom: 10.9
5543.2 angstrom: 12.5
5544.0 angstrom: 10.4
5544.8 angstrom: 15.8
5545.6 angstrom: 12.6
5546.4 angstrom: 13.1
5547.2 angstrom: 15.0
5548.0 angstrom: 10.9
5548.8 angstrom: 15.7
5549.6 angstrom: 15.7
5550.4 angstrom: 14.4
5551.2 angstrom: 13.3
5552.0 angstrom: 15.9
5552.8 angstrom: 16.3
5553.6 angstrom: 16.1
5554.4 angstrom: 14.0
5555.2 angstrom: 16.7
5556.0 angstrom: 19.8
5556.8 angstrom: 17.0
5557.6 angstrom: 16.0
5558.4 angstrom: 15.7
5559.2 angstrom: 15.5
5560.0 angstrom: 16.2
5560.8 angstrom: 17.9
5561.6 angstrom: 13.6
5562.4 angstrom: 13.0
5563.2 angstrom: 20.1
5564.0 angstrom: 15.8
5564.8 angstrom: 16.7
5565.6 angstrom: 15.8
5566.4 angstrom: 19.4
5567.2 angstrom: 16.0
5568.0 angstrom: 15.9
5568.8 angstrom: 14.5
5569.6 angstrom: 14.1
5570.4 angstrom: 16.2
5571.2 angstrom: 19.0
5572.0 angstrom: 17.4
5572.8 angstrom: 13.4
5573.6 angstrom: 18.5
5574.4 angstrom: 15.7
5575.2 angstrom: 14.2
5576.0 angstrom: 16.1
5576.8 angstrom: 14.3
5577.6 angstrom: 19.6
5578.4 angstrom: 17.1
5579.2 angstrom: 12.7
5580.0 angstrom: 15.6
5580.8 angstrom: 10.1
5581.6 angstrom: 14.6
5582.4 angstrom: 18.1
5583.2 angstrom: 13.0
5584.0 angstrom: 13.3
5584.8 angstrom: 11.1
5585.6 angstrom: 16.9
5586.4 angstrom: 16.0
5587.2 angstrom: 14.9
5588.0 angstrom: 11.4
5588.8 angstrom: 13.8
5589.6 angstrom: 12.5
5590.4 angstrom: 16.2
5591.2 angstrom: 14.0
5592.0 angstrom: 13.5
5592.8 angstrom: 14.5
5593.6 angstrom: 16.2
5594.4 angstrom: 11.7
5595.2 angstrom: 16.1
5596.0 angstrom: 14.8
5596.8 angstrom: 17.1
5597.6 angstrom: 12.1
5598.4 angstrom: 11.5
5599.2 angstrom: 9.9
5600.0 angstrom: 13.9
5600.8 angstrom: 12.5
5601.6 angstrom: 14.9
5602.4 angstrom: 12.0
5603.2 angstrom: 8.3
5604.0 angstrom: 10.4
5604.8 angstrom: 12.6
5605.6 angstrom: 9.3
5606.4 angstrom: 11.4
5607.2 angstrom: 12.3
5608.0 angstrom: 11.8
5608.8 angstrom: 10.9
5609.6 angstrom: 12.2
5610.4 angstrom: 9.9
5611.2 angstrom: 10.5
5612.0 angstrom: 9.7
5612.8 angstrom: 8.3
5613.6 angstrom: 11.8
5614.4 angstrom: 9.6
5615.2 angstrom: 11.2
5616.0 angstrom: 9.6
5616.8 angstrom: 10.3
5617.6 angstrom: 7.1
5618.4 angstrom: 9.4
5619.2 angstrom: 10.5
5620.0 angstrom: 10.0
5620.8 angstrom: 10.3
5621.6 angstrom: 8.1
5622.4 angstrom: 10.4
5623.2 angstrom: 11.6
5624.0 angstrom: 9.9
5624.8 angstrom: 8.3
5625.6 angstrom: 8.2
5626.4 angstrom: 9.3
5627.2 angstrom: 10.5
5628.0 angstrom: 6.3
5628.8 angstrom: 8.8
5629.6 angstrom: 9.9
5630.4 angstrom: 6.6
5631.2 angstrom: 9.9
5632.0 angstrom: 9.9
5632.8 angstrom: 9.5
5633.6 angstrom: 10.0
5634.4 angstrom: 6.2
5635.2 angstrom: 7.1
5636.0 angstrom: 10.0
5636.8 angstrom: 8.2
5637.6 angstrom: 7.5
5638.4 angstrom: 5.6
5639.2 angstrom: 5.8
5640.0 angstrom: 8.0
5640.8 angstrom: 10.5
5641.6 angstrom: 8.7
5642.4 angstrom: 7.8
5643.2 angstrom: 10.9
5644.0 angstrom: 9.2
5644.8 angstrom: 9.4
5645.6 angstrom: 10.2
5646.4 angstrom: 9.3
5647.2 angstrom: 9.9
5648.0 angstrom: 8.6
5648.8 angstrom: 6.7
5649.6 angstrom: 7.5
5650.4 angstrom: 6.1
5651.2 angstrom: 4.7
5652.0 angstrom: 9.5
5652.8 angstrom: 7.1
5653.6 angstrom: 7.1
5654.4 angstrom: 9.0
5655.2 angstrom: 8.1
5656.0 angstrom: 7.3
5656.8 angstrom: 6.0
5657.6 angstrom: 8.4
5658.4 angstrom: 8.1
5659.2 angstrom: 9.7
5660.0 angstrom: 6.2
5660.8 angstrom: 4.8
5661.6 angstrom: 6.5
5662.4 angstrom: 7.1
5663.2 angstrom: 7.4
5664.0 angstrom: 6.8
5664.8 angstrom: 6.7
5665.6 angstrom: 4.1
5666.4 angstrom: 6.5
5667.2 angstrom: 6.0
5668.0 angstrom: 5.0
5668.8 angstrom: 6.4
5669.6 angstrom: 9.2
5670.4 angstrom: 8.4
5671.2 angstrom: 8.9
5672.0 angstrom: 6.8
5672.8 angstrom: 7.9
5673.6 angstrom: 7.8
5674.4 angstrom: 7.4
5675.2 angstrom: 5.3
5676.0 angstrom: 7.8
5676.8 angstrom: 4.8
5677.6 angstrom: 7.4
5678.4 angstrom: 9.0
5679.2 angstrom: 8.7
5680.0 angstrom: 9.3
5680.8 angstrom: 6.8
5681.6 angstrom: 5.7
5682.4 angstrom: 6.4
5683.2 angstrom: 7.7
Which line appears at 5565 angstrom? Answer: Mg II 2798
